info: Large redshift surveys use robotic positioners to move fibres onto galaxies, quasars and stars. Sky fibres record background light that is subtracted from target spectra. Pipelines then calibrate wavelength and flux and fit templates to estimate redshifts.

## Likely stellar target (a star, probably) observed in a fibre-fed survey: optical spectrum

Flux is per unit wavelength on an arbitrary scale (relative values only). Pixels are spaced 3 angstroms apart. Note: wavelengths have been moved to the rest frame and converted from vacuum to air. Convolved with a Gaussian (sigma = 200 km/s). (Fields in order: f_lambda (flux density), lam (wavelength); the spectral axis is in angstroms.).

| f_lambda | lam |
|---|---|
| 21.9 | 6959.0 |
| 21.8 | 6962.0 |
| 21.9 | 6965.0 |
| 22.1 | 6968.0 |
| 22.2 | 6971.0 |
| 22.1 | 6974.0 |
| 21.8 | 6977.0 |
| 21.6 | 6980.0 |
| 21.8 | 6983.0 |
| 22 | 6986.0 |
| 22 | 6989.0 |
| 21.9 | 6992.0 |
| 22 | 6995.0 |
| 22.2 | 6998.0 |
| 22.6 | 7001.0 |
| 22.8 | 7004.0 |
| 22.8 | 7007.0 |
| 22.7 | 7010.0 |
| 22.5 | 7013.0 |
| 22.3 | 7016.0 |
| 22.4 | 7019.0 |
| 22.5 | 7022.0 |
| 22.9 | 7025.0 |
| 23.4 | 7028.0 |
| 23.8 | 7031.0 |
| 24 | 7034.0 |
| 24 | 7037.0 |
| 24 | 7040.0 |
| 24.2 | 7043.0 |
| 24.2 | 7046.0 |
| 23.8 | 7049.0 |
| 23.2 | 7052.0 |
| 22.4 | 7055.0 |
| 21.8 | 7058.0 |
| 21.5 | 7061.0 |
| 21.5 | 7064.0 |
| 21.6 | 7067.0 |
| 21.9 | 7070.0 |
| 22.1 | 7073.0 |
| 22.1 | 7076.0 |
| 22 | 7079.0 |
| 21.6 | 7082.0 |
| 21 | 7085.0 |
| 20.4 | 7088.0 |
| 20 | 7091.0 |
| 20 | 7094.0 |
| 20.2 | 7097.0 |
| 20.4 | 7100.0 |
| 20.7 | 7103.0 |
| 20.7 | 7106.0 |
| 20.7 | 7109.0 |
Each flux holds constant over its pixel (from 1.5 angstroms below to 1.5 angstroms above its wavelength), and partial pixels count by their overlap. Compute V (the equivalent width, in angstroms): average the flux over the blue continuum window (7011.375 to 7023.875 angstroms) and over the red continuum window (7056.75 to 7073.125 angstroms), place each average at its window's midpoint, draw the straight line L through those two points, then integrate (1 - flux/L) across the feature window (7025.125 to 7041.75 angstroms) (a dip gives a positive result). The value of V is -1.2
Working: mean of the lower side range 22.4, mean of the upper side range 21.7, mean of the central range 23.8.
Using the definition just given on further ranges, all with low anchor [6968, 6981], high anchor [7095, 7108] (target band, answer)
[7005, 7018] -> -0.6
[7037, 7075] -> -3.1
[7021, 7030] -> -0.7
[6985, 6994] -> -0.1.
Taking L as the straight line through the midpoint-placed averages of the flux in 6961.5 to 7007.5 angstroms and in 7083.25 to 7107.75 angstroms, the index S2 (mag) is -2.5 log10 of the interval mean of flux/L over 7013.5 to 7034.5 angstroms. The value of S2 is -0.07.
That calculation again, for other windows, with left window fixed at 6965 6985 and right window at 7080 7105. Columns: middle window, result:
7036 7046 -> -0.14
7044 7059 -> -0.10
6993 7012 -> -0.04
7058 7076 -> -0.05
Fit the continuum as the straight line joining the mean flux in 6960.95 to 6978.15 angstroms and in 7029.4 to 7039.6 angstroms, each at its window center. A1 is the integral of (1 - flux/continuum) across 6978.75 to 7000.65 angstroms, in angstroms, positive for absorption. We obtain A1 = 0.6 angstroms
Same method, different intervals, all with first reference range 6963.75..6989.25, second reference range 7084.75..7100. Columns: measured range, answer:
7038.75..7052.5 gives -2.0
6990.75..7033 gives -2.4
